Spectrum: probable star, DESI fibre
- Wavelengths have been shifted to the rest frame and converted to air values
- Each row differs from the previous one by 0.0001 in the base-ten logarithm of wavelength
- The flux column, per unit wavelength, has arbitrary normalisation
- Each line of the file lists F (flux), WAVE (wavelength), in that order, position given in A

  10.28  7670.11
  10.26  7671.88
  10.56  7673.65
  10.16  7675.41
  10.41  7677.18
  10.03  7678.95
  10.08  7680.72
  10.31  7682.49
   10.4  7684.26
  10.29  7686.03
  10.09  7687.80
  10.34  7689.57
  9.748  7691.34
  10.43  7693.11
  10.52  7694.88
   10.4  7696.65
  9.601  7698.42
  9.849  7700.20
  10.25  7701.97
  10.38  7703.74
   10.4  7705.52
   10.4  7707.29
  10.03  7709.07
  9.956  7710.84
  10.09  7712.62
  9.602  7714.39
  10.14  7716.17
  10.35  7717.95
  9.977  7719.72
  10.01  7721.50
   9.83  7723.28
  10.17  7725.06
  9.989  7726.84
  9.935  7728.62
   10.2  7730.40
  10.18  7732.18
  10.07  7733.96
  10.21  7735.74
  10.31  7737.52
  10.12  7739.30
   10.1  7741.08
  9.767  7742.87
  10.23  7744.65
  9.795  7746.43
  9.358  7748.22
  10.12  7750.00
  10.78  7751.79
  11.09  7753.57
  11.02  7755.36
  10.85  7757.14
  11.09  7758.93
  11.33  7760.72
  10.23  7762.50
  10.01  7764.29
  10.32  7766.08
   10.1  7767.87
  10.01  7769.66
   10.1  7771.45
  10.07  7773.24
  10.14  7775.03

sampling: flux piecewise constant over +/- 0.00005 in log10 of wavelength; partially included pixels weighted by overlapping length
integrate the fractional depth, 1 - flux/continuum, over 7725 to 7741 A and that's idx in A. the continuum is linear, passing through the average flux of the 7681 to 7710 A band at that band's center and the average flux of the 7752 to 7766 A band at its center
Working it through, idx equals 0.6 A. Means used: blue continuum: 10.2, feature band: 10.1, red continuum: 10.8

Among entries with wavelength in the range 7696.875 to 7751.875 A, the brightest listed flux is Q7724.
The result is 10.78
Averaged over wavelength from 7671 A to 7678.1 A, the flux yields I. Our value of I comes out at 10.3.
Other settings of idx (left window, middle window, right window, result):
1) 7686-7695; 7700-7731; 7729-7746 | 0.22 A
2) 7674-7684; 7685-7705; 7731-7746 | 0.04 A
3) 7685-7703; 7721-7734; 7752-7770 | 0.43 A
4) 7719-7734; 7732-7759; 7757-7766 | 0.19 A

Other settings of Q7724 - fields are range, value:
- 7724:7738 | 10.31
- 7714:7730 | 10.35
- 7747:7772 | 11.33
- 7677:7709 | 10.52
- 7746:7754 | 11.09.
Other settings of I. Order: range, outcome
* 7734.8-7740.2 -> 10.2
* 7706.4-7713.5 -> 10.1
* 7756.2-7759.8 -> 11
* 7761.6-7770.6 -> 10.1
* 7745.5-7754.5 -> 10.2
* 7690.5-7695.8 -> 10.2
